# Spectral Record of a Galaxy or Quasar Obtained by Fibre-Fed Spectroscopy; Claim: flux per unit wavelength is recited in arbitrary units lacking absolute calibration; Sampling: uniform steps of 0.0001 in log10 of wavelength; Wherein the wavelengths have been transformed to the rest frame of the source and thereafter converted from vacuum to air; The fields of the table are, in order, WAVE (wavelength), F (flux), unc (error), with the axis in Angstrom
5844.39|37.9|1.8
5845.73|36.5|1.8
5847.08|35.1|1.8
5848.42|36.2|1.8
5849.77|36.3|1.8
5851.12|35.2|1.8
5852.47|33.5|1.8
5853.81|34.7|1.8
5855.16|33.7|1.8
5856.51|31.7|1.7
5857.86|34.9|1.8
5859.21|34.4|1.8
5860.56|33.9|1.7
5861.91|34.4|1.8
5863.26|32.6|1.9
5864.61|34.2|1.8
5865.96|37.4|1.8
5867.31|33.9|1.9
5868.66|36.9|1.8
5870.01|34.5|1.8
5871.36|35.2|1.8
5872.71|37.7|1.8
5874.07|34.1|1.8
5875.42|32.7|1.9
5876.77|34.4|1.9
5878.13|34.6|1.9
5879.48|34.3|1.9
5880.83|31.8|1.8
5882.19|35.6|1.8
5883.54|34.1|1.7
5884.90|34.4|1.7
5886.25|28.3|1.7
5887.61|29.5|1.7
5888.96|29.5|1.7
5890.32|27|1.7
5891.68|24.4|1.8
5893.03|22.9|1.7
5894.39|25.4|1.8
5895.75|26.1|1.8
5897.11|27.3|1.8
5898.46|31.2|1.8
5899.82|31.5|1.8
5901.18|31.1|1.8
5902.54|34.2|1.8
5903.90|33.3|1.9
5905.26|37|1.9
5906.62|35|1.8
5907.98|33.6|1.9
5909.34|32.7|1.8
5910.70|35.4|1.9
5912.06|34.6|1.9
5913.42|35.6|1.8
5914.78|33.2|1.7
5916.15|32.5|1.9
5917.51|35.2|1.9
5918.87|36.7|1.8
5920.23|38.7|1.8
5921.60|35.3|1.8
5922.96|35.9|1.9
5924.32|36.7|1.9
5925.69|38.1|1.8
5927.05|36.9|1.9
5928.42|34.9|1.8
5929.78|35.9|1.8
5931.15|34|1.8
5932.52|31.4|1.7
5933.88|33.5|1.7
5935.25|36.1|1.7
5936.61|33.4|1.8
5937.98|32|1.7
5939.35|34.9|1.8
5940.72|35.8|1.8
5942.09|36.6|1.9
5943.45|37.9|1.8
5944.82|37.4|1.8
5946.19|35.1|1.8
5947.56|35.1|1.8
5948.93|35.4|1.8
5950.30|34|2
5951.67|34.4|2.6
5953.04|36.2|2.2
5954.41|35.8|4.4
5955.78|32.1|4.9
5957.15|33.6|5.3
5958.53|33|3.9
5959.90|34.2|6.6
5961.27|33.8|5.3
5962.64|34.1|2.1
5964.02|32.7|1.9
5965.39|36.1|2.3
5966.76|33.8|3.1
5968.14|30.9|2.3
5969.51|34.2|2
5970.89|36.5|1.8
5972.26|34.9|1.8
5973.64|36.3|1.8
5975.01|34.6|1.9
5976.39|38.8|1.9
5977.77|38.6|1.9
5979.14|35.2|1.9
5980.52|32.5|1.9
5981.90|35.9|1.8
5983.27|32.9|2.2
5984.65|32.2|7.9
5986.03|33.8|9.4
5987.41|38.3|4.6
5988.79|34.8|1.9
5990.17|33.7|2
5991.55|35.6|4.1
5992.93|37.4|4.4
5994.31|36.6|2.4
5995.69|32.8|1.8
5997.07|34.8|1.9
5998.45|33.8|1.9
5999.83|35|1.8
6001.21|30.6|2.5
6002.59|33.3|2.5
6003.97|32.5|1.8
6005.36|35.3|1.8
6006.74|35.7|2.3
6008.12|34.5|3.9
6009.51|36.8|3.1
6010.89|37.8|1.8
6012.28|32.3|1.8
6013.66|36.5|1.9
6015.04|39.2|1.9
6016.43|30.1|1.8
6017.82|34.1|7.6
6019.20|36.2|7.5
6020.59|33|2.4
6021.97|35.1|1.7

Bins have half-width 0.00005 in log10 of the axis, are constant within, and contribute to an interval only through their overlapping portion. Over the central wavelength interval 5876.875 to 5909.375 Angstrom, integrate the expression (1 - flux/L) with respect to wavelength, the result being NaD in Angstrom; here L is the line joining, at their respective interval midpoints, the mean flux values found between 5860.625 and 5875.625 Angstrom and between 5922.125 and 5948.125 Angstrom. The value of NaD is 3.7 Angstrom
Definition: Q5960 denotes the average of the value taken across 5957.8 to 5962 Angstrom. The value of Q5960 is 33.7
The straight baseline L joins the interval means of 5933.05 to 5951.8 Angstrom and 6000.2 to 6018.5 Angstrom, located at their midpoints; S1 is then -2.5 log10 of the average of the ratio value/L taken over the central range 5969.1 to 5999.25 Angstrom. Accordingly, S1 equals -0.01 mag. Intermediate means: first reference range 35.1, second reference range 34.5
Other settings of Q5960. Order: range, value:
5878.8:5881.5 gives 33.2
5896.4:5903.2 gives 31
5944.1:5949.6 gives 35.7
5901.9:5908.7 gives 34.6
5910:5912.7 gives 35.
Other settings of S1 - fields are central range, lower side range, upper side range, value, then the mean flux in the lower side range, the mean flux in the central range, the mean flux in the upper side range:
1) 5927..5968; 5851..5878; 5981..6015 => 0.00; 34.5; 34.6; 34.8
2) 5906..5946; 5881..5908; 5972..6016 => -0.10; 30.5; 35.2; 35.1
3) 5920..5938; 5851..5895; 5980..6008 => -0.05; 32.8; 35.2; 34.4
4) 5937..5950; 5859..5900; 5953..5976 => -0.05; 32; 35.5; 34.3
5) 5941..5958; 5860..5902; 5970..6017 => -0.05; 32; 35.3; 35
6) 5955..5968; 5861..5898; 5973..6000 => 0.03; 32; 33.6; 35.2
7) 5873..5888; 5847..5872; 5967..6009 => 0.05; 34.7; 33.2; 34.7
